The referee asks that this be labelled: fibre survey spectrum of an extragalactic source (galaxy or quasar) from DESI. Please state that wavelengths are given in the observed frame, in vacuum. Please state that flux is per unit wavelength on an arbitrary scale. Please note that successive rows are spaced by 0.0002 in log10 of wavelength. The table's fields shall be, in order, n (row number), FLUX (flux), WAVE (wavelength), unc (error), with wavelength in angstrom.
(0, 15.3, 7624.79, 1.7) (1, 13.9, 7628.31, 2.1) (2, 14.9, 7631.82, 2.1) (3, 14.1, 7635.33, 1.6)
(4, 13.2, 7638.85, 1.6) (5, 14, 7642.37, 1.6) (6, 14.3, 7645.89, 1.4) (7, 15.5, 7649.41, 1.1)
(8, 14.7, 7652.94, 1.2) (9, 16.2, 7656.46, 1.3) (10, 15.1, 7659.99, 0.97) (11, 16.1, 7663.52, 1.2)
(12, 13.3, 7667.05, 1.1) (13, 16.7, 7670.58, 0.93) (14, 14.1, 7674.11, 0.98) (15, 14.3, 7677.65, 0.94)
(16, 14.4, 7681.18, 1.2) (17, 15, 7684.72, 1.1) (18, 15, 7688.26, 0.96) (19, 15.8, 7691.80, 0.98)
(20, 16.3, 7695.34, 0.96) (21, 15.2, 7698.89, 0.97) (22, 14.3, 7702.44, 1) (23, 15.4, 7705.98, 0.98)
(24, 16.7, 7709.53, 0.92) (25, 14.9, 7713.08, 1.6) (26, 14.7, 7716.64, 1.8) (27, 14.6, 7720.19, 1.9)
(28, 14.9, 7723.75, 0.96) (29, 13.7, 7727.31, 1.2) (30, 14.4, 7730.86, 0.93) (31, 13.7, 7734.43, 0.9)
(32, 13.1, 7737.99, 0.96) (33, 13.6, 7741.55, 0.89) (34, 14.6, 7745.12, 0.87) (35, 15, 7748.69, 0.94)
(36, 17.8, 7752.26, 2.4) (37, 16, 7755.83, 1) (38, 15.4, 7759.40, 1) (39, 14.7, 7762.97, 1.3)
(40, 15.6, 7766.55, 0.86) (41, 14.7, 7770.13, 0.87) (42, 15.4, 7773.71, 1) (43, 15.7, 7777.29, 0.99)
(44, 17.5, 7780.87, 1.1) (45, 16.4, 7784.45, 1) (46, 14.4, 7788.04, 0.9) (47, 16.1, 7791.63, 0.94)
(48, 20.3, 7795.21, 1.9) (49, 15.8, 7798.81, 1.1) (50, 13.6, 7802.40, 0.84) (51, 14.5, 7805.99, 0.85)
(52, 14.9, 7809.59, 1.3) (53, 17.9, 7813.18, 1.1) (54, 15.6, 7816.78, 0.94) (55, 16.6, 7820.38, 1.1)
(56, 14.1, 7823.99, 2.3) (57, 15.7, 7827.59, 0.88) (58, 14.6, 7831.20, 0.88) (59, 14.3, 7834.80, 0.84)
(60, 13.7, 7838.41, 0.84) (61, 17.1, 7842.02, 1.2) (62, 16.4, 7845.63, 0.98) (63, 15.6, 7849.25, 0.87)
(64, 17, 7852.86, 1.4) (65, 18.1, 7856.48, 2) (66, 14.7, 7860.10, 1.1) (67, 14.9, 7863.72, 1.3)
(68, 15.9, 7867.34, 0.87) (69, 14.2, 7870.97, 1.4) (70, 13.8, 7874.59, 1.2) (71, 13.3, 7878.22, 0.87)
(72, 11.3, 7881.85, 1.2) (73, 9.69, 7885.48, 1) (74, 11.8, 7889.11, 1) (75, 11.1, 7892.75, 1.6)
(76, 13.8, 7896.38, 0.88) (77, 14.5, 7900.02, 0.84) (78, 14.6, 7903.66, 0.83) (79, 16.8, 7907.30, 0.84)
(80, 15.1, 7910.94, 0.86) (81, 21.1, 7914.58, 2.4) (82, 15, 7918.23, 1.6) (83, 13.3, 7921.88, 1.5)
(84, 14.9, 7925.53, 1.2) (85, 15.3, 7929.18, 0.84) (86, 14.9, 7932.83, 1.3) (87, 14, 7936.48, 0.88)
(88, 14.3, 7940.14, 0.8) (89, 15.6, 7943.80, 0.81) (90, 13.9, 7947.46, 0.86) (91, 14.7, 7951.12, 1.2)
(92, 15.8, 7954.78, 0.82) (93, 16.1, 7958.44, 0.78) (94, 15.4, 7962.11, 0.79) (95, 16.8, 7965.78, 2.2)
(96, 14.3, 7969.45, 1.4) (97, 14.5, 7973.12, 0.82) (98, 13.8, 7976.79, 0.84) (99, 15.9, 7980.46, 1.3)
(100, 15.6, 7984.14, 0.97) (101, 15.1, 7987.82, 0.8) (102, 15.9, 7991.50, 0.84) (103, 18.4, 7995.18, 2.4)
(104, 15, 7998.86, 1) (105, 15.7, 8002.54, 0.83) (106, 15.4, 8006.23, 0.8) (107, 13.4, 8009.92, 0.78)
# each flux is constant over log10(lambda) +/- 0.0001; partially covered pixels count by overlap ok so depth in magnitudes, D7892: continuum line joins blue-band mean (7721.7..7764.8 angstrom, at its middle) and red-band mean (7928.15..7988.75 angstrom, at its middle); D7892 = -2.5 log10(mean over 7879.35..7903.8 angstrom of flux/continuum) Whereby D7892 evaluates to 0.21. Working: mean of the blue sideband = 14.7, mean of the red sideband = 15.1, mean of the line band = 12.3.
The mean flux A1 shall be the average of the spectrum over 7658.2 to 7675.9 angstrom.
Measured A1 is 15.1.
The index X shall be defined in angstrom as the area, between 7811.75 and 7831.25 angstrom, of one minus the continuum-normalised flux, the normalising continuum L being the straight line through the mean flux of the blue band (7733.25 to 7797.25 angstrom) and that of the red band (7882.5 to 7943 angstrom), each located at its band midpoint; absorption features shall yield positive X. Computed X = -0.9 angstrom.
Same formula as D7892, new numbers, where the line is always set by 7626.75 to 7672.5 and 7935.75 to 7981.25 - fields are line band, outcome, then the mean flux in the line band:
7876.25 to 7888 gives 0.287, 11.5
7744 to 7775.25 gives -0.045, 15.5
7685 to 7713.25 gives -0.046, 15.5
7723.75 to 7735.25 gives 0.055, 14.1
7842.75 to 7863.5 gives -0.094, 16.3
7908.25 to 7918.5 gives -0.160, 17.4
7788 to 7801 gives -0.135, 16.9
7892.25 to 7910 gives 0.039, 14.4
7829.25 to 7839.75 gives 0.050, 14.2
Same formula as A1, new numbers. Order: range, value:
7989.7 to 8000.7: 16.4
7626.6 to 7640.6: 14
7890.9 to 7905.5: 13.5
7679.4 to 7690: 14.8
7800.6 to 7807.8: 14.1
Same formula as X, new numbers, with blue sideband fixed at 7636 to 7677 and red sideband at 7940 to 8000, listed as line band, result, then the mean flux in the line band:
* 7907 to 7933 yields -0.85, 15.8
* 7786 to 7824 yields -2.02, 15.9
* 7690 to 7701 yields -0.63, 15.7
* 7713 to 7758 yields 0.78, 14.7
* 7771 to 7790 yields -1.00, 15.8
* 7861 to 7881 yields 1.21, 14.3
